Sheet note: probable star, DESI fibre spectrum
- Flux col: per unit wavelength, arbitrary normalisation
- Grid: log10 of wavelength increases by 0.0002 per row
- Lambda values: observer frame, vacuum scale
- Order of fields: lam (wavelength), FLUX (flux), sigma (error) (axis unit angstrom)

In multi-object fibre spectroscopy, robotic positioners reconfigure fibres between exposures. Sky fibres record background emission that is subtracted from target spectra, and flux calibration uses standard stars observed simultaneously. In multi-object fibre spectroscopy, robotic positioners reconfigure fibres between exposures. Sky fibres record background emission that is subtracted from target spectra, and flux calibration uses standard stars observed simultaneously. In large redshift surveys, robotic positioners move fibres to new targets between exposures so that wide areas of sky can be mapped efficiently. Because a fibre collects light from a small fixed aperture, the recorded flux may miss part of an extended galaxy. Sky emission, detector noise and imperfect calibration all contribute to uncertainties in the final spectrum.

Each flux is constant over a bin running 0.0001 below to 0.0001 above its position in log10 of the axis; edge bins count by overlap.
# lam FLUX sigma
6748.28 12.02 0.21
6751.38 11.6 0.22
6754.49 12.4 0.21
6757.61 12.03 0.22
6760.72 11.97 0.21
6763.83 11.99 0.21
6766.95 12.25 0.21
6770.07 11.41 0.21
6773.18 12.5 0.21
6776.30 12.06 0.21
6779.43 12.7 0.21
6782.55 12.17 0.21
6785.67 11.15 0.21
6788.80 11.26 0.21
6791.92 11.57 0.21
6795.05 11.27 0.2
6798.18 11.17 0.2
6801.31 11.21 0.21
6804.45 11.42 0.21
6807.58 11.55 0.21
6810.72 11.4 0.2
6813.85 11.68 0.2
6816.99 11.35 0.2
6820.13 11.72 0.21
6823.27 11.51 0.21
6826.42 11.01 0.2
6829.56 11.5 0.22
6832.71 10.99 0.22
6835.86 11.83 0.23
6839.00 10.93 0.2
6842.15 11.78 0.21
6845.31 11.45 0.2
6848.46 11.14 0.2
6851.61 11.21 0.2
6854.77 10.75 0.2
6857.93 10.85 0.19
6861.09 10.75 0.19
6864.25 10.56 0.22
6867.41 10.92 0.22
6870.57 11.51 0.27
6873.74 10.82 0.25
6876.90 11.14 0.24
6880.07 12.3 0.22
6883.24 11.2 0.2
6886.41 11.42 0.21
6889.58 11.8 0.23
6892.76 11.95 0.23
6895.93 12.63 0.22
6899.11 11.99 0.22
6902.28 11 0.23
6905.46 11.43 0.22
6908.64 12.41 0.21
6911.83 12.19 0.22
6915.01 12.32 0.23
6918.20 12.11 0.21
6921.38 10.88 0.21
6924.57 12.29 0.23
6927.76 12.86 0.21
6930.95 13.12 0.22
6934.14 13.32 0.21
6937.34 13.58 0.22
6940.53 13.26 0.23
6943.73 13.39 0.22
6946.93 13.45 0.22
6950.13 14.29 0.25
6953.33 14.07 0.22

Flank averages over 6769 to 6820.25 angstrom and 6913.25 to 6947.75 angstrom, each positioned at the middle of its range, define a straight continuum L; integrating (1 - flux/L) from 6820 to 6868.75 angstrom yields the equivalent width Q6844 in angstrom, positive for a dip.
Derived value 3.5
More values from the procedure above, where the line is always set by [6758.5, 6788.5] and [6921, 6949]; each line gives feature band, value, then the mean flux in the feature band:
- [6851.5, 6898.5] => 4.8 angstrom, 11.3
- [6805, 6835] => 2.1 angstrom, 11.4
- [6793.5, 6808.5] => 1.0 angstrom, 11.3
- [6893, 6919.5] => 1.7 angstrom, 12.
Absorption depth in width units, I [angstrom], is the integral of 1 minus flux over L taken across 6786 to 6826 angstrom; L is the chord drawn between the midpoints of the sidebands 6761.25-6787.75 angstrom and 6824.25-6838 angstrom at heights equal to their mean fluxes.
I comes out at 0.8 angstrom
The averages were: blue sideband 12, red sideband 11.3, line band 11.4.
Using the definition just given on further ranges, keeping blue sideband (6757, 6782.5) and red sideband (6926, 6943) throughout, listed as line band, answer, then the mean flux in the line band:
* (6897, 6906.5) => 1.07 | 11.5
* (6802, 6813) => 0.82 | 11.5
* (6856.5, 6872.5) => 2.31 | 10.9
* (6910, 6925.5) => 1.38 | 11.9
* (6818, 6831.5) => 1.16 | 11.4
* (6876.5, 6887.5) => 1.12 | 11.6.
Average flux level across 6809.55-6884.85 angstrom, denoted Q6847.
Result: 11.3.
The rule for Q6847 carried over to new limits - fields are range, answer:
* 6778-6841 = 11.5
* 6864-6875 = 11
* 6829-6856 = 11.3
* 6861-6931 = 11.7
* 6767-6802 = 11.7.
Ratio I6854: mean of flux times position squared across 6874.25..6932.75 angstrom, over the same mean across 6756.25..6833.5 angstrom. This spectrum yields 1.06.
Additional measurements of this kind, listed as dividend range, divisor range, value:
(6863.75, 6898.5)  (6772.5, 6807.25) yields 1.02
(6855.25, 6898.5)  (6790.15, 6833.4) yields 1.02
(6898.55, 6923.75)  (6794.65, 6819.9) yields 1.07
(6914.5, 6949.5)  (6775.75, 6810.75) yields 1.16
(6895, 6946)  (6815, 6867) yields 1.14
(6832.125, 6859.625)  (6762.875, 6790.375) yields 0.96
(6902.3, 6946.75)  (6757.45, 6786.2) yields 1.09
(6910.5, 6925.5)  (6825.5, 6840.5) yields 1.09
